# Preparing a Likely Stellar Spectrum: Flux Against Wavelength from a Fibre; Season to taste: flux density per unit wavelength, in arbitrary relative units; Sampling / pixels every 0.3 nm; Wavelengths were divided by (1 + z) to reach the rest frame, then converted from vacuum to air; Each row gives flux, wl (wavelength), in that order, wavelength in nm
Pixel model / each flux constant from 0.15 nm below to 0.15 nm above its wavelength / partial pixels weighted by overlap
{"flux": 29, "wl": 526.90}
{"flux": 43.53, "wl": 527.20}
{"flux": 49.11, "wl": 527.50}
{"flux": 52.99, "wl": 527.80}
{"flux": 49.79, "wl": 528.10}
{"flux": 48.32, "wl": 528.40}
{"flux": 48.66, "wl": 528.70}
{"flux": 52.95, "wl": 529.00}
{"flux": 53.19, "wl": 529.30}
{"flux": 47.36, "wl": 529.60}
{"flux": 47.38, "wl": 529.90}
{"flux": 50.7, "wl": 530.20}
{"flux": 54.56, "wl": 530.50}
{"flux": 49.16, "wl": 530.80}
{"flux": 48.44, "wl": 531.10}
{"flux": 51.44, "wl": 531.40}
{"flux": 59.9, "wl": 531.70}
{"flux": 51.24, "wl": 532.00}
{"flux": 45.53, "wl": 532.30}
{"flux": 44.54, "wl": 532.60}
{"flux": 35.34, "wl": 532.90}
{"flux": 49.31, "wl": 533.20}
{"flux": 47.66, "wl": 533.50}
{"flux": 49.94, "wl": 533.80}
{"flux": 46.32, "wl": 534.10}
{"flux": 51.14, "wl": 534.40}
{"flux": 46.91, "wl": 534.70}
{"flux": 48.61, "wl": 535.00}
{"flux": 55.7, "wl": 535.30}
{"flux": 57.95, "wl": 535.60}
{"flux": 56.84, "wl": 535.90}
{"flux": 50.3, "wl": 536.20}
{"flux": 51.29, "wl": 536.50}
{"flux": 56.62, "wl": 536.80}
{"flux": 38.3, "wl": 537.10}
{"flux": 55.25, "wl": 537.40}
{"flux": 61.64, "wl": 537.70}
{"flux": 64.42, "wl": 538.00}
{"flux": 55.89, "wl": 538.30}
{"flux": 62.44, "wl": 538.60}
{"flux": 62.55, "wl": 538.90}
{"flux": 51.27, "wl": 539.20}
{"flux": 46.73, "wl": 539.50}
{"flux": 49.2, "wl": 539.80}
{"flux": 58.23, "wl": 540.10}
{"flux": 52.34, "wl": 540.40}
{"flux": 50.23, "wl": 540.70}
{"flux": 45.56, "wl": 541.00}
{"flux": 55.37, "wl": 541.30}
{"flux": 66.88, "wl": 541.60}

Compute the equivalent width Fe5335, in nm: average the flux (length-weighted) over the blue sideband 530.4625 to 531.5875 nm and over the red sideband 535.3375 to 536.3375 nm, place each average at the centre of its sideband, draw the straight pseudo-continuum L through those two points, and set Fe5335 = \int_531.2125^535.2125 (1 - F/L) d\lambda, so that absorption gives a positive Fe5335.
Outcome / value 0.33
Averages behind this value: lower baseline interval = 50.8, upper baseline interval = 55.2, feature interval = 48.4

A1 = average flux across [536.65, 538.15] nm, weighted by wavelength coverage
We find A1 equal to 55.2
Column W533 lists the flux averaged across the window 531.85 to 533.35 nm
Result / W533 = 45.2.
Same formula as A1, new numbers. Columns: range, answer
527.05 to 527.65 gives 46.3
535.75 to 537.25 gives 50.7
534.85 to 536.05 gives 54.8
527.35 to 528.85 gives 49.8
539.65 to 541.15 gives 51.1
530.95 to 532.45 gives 51.3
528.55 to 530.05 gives 49.9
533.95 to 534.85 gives 48.1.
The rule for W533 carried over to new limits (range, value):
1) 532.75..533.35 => 42.3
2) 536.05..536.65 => 50.8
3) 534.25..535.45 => 50.6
